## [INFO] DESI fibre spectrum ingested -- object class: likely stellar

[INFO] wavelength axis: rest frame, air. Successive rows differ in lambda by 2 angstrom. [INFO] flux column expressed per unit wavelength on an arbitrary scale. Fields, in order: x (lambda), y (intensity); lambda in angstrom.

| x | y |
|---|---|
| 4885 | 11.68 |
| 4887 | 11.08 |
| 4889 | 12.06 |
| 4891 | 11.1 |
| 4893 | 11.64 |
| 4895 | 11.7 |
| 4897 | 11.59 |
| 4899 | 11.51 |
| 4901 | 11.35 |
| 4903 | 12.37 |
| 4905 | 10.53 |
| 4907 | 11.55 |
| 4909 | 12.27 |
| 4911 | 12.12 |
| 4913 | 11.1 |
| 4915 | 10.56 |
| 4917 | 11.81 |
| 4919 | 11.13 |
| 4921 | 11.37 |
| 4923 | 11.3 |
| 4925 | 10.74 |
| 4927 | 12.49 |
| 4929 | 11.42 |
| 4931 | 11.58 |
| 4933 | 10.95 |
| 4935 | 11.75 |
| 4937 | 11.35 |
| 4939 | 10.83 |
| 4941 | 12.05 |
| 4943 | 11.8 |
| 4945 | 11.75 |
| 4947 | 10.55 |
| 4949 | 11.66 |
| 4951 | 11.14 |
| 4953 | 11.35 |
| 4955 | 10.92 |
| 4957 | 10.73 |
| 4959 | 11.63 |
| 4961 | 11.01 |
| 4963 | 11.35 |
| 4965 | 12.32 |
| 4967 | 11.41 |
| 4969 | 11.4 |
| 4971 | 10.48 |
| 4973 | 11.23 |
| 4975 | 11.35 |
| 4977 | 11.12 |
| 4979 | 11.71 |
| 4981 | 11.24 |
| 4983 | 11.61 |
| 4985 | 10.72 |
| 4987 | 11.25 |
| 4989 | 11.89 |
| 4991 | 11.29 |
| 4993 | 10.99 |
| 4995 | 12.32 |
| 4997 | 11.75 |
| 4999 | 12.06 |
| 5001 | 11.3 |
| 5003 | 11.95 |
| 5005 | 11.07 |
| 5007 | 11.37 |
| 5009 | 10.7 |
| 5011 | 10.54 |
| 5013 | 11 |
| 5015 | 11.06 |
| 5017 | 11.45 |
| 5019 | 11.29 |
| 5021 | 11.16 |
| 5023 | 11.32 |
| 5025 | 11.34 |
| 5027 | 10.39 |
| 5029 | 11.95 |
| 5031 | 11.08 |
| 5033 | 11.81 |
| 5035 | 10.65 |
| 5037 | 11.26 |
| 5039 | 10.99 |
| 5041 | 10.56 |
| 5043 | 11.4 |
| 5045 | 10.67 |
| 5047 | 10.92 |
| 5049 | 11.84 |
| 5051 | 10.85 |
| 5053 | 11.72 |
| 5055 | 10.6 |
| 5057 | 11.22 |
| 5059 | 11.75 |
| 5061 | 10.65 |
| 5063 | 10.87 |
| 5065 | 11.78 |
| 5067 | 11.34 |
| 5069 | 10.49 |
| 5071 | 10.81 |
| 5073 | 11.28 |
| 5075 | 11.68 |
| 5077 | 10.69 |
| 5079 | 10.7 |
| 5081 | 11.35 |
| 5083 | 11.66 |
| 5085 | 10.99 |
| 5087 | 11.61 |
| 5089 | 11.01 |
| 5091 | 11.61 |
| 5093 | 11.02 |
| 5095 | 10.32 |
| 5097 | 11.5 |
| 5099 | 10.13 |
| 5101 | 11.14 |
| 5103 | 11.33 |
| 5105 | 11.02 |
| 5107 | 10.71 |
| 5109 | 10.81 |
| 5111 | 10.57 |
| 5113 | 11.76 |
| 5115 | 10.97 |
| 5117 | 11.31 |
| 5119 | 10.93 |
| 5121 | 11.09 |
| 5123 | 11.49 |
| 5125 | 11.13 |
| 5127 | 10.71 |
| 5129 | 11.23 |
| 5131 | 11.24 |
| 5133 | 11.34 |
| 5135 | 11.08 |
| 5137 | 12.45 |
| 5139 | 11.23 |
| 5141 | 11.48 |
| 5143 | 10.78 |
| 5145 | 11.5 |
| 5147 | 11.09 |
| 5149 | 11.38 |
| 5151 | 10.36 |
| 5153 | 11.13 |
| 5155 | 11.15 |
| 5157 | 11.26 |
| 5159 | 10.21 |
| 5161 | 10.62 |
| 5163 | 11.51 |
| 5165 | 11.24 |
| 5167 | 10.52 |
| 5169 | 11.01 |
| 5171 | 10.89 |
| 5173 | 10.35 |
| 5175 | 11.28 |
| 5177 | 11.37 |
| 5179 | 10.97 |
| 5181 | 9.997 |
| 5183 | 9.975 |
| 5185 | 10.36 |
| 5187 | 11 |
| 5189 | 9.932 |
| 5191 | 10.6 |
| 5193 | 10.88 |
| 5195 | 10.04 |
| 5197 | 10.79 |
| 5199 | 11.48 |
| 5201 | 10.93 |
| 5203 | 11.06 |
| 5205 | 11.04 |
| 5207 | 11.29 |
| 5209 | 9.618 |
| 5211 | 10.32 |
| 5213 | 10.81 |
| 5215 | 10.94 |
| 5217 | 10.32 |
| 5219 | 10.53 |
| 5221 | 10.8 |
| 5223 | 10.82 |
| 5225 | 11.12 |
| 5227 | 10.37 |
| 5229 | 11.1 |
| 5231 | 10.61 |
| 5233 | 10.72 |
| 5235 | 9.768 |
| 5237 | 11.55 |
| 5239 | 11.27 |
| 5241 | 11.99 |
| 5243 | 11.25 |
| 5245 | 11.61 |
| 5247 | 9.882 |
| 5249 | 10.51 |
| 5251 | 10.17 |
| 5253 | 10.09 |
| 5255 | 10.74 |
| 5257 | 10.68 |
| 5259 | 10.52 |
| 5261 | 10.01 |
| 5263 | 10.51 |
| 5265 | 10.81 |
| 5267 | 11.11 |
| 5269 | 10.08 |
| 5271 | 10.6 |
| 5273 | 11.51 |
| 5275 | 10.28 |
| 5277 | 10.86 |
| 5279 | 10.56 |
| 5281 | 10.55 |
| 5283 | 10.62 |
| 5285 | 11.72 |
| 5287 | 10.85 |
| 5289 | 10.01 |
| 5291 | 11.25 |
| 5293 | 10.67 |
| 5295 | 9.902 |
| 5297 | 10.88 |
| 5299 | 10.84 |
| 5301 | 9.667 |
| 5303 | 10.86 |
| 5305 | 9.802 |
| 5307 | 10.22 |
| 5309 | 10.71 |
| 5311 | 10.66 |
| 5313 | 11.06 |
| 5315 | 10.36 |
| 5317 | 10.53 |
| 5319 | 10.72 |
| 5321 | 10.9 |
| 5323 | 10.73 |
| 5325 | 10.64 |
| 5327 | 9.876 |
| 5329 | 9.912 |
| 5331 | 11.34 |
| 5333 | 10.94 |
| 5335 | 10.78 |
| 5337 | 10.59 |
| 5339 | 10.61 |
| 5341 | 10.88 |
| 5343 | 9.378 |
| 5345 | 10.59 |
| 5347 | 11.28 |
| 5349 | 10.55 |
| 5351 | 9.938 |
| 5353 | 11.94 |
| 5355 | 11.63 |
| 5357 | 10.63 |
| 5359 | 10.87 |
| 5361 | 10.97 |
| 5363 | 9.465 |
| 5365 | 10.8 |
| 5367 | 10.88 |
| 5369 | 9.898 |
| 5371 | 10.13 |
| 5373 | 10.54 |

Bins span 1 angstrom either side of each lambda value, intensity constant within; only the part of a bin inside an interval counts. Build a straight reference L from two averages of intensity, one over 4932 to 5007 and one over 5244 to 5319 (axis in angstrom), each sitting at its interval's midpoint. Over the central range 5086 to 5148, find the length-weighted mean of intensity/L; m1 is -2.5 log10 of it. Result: -0.01 mag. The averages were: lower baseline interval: 11.4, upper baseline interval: 10.6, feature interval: 11.1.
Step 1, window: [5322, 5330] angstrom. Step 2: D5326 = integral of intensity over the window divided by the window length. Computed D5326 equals 10.3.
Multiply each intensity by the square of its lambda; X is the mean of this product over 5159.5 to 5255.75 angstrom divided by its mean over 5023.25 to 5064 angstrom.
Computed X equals 1.03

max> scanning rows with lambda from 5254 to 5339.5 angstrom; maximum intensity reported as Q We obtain 11.72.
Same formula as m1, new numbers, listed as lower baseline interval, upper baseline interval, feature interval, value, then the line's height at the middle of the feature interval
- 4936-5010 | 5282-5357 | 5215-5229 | 0.01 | 10.8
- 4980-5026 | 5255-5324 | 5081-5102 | 0.00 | 11.1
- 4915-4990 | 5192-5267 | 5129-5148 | -0.04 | 10.9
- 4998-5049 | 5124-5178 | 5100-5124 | 0.00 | 11.1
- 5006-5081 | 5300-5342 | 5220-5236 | 0.01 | 10.7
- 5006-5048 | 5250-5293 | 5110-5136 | -0.02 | 10.9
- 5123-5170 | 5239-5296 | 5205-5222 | 0.03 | 10.9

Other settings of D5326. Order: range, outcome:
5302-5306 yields 10.3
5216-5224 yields 10.6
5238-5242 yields 11.6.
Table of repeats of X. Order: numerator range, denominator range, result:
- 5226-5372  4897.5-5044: 1.07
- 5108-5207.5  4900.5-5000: 1.04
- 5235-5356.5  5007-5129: 1.05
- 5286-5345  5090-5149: 1.02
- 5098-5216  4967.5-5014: 1.03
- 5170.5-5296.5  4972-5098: 1.03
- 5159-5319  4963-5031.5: 1.04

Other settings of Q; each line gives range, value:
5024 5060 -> 11.95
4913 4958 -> 12.49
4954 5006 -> 12.32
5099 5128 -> 11.76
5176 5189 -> 11.37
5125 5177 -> 12.45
